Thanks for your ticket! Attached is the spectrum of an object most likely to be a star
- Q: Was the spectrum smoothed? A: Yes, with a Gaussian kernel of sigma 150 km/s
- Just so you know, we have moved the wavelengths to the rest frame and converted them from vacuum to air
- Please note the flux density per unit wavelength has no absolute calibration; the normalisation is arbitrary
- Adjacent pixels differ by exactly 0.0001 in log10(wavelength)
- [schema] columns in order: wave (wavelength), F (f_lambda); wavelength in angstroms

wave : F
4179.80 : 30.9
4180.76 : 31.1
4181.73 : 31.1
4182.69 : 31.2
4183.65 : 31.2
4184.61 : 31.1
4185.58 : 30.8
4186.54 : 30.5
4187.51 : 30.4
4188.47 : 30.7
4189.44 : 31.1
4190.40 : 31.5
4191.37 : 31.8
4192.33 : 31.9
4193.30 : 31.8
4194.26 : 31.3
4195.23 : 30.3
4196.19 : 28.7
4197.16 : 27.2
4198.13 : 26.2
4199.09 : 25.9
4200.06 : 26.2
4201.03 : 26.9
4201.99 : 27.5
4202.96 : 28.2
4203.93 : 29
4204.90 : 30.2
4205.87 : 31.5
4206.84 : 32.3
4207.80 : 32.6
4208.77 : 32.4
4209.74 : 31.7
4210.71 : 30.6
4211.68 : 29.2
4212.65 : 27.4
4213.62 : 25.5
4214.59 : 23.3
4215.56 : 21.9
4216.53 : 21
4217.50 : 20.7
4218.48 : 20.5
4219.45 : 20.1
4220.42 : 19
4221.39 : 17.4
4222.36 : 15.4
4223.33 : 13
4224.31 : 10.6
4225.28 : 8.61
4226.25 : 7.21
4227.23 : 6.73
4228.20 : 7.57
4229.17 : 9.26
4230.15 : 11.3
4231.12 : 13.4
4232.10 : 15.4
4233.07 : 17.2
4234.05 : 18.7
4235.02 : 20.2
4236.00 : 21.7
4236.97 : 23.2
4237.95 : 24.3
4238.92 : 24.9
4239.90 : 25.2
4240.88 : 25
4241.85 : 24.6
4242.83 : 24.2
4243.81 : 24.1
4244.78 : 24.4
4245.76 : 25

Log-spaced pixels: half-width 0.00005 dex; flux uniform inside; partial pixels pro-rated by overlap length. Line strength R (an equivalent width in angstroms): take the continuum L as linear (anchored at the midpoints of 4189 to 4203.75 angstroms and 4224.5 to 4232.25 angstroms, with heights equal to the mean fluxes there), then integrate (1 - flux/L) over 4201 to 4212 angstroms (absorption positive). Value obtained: -3.7 angstroms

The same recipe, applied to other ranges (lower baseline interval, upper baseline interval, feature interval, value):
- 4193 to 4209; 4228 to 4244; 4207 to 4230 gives 4.9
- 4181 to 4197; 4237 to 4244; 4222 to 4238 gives 7.2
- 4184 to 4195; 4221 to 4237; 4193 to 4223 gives -4.6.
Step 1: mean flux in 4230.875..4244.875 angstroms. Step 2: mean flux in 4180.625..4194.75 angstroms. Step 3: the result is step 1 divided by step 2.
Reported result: 0.70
